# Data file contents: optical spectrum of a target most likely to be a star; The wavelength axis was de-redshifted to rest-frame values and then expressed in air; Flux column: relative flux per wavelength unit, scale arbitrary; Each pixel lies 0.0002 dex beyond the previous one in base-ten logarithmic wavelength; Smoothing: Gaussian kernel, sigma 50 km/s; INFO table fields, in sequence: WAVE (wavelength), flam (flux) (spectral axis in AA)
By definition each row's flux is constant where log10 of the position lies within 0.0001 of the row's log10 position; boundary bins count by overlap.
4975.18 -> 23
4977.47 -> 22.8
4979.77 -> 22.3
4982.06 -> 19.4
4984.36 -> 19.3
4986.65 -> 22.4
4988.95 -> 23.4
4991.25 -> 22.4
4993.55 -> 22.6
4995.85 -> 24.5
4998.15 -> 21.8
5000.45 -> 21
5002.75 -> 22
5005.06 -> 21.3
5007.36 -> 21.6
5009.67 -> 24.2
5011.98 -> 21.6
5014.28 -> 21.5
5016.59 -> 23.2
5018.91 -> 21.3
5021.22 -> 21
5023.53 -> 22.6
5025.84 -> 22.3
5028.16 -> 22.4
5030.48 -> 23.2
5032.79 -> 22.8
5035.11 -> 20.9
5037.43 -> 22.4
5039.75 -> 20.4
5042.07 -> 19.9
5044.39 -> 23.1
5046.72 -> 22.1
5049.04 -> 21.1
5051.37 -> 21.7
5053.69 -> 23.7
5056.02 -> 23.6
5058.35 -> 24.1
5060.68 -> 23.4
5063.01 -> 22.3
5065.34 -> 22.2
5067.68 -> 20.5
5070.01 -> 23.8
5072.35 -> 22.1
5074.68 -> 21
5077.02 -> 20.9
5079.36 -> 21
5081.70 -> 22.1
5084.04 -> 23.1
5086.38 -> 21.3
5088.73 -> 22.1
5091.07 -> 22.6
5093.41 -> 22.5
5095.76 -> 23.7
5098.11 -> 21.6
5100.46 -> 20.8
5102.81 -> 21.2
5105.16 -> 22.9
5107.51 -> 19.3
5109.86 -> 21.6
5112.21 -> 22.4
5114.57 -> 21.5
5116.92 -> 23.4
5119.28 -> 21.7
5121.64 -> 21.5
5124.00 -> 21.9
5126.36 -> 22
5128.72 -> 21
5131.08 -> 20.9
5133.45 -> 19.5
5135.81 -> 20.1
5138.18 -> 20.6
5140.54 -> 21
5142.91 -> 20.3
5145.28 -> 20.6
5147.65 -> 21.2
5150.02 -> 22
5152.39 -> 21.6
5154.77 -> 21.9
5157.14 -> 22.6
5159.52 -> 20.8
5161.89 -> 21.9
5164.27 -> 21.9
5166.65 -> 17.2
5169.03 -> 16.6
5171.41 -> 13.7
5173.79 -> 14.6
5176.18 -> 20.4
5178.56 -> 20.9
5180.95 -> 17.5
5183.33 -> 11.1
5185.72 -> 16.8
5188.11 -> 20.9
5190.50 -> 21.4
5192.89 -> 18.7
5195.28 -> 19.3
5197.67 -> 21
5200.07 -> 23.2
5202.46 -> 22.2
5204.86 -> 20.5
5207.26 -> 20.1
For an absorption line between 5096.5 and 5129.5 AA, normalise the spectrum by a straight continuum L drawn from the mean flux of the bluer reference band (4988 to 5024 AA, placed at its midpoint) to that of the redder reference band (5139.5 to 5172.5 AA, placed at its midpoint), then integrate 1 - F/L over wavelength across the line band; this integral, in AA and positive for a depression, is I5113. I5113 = -1.3 AA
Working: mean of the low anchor 22.2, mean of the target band 21.7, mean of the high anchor 20.2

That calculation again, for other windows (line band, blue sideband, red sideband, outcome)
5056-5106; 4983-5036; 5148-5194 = -3.3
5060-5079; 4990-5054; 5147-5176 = -0.6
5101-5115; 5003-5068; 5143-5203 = -0.4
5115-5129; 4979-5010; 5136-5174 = -1.0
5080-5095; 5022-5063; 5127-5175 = -0.6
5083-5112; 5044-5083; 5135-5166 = -0.1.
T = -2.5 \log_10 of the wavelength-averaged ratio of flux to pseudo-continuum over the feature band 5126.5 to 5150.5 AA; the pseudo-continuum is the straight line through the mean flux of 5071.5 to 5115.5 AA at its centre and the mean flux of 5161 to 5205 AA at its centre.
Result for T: -0.023 mag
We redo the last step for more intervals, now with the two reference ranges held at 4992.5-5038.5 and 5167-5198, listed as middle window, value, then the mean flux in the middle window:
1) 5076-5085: -0.065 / 21.8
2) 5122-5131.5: -0.118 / 21.5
